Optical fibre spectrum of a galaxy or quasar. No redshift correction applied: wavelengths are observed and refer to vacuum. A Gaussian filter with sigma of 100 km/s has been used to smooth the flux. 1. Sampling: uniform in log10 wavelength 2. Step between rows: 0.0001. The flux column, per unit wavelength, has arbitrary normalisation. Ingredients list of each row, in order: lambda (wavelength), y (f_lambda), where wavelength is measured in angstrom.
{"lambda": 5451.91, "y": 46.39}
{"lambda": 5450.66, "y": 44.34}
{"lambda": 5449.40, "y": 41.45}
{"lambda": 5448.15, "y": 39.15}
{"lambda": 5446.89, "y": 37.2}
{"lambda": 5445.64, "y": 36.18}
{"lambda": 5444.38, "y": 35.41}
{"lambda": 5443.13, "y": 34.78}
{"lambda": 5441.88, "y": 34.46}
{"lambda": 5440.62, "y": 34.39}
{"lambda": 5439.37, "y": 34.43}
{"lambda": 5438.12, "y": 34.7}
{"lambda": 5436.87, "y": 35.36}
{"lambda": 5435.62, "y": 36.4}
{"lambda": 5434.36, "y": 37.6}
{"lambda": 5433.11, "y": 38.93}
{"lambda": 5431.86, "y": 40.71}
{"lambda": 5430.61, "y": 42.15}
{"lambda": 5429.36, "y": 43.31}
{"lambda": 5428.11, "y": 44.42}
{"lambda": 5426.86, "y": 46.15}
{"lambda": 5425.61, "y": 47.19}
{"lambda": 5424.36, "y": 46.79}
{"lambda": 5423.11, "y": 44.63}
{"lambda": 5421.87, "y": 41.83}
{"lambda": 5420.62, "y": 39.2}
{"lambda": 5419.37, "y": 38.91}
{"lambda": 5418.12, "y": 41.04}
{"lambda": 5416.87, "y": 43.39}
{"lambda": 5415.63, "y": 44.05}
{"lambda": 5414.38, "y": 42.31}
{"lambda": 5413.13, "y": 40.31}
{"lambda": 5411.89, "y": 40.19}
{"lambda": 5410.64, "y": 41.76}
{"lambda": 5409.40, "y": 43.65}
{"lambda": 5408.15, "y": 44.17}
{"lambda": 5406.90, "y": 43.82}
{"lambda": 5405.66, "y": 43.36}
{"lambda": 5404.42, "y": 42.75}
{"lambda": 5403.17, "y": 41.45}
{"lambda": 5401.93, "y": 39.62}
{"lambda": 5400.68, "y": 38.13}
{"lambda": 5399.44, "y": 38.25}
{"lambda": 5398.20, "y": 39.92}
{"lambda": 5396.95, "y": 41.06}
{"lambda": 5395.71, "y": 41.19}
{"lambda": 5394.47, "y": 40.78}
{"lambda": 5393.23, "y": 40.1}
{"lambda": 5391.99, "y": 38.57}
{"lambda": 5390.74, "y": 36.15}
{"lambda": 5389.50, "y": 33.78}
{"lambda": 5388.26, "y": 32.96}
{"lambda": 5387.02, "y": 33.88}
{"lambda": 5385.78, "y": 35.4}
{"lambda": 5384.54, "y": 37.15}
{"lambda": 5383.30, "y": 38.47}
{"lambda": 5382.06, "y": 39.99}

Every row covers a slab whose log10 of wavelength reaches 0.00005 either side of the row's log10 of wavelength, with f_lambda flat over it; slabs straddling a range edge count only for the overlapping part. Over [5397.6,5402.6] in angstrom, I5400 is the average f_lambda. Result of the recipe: 39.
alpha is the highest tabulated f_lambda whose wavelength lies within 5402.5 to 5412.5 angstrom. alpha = 44.17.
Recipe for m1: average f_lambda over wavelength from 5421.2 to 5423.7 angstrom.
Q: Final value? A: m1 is 43.3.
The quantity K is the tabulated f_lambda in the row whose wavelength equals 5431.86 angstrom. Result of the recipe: 40.71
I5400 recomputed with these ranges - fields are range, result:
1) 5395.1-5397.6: 41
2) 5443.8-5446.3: 35.8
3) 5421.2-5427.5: 45.3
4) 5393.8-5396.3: 41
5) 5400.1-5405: 40.4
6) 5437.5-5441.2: 34.6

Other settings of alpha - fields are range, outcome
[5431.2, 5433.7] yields 40.71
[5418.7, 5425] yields 46.79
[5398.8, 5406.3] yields 43.36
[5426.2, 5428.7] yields 46.15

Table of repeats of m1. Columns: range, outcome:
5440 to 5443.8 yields 34.6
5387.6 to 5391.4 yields 34.3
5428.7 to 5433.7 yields 41.3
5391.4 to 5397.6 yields 40.4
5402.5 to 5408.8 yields 43.1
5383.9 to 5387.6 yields 35.5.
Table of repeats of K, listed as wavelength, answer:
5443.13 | 34.78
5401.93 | 39.62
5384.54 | 37.15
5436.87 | 35.36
